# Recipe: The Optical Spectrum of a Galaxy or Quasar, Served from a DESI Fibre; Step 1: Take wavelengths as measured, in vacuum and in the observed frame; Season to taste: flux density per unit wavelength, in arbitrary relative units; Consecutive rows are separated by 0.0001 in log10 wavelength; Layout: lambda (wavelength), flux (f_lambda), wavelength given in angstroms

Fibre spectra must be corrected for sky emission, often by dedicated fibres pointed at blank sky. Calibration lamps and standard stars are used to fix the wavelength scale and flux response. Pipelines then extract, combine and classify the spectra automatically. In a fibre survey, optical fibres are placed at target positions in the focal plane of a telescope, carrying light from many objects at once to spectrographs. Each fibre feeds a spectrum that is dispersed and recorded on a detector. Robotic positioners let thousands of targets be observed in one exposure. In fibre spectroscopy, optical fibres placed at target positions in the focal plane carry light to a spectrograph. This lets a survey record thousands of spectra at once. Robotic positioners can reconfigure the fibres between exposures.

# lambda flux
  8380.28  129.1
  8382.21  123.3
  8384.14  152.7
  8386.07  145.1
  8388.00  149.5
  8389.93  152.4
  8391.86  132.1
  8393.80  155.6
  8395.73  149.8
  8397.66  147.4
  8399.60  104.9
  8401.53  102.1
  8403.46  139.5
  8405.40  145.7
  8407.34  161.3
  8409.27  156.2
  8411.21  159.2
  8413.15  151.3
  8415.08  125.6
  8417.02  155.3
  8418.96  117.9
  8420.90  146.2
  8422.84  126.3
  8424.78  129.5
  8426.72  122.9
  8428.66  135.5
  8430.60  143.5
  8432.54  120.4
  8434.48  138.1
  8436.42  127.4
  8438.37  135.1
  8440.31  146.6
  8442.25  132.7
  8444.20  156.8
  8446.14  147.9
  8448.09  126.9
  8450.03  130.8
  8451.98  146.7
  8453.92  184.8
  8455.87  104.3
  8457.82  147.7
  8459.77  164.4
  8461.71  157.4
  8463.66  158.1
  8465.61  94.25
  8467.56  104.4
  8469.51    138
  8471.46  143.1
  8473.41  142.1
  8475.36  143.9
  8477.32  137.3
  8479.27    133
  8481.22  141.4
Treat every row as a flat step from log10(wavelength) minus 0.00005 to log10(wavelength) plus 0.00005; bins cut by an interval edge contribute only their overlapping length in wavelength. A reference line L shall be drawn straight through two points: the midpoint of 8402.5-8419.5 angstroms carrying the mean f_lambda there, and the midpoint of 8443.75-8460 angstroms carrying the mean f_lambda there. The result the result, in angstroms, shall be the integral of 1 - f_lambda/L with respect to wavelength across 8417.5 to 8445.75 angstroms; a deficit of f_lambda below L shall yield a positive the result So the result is 2.0 angstroms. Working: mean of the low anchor 146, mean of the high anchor 144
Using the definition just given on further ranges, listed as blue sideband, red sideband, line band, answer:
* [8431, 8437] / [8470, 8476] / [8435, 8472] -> -0.80 angstroms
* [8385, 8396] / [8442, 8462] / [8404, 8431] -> 1.01 angstroms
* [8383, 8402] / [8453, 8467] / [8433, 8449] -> 0.43 angstroms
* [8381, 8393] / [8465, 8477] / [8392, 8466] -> -2.19 angstroms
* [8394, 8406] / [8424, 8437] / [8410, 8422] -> -0.97 angstroms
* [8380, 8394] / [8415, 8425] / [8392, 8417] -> -0.67 angstroms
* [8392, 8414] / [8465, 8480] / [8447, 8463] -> -1.48 angstroms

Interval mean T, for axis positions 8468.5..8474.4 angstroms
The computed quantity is 141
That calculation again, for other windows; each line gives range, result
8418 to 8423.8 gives 130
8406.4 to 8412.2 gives 159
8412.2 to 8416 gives 139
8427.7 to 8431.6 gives 139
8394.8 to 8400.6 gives 134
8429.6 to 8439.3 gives 133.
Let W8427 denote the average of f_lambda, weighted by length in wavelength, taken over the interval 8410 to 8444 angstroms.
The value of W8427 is 137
